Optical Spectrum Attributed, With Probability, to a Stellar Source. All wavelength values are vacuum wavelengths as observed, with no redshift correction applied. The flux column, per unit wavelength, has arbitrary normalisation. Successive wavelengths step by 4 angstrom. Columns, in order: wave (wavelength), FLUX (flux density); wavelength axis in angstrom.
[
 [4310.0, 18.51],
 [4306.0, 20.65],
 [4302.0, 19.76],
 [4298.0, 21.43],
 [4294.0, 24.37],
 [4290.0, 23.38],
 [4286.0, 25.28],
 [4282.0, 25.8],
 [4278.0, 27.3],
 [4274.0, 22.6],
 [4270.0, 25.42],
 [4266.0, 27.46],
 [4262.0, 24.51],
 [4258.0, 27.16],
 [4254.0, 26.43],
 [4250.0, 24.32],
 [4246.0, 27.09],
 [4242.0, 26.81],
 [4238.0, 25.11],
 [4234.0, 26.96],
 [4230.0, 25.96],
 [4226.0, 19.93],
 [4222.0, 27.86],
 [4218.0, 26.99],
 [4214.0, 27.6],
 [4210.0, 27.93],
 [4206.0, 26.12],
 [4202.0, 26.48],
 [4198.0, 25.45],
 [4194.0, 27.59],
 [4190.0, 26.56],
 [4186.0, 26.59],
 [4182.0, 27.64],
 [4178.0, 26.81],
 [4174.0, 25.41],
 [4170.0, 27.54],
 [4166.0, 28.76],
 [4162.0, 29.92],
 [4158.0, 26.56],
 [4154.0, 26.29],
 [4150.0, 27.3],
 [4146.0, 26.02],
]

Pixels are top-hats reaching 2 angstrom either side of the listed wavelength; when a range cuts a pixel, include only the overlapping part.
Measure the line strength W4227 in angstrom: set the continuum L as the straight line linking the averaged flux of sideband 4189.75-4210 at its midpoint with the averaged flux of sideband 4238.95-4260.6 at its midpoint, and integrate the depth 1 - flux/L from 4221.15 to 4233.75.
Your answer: 0.9 angstrom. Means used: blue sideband 26.6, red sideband 26.2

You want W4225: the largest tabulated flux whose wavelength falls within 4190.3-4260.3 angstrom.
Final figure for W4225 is 27.93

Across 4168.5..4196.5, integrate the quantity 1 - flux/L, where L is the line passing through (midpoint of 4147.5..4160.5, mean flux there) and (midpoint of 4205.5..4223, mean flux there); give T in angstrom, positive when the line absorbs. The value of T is 0.2 angstrom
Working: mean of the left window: 26.8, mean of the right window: 27.4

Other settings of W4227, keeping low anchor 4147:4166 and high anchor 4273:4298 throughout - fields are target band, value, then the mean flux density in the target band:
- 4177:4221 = -0.53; 26.9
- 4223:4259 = 0.10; 25.5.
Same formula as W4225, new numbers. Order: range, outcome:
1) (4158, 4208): 29.92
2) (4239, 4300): 27.46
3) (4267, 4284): 27.3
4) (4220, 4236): 27.86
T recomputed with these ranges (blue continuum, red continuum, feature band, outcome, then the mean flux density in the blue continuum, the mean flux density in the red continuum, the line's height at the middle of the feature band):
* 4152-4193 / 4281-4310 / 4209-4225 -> -1.0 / 27.2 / 22.5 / 25.5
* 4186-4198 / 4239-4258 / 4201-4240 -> 0.6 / 26.7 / 26.2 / 26.5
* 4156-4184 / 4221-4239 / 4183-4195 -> -0.1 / 27.5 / 25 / 26.7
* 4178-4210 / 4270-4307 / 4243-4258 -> -0.8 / 26.7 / 23.6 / 24.8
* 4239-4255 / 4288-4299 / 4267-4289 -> -1.0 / 26.1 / 23.2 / 24.2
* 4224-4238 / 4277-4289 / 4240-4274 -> -1.1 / 24.4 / 25.8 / 25.1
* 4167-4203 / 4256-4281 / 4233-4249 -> -0.2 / 26.7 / 25.7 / 26.1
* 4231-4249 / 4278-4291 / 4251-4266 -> -0.1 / 26.3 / 25.3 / 25.9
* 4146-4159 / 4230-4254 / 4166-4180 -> -0.2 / 26.6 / 26.1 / 26.5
